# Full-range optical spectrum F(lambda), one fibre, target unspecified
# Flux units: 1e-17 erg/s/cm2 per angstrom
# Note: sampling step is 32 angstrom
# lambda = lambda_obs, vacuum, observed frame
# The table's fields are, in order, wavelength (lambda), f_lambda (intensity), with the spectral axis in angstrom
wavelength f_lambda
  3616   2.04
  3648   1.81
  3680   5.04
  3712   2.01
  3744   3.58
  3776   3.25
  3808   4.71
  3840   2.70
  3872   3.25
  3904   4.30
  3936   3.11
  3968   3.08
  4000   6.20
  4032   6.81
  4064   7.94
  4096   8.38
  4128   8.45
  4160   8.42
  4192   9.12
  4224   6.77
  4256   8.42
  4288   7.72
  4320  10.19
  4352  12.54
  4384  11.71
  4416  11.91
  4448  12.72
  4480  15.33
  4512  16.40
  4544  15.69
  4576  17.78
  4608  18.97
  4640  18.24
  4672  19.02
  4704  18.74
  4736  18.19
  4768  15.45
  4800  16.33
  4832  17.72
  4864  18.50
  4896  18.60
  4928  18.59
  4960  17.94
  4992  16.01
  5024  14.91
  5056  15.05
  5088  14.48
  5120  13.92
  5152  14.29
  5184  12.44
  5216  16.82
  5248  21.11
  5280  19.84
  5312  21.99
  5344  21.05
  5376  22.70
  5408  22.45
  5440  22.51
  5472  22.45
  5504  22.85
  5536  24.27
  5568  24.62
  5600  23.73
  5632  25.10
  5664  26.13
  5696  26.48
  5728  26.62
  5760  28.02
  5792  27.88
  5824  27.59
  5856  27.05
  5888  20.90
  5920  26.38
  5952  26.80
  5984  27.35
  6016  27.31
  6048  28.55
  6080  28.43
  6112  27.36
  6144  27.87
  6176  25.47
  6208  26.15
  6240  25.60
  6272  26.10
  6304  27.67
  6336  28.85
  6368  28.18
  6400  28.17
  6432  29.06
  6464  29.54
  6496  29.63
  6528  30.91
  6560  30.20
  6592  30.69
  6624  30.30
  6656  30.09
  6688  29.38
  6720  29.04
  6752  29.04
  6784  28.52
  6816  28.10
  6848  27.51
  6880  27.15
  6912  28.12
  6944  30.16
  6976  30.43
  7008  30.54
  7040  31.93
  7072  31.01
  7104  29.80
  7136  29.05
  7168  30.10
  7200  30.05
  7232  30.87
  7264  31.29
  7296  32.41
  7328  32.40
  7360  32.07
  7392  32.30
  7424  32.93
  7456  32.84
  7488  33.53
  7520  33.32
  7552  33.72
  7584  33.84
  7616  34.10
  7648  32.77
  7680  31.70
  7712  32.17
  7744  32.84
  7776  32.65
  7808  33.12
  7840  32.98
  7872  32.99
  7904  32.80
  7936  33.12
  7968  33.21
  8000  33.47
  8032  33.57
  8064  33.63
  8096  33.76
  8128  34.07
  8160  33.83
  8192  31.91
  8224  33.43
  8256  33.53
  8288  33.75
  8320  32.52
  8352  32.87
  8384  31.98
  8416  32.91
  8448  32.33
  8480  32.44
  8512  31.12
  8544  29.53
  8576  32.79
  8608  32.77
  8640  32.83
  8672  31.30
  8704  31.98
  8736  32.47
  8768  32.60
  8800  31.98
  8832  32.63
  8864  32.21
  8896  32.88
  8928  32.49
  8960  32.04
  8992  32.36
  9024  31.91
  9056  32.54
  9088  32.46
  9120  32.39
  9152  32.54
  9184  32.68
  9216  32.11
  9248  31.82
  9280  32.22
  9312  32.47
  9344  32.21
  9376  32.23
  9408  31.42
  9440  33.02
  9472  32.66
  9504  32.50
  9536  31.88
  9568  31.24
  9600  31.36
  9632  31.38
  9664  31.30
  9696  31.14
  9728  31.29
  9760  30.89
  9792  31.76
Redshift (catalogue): 0.000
